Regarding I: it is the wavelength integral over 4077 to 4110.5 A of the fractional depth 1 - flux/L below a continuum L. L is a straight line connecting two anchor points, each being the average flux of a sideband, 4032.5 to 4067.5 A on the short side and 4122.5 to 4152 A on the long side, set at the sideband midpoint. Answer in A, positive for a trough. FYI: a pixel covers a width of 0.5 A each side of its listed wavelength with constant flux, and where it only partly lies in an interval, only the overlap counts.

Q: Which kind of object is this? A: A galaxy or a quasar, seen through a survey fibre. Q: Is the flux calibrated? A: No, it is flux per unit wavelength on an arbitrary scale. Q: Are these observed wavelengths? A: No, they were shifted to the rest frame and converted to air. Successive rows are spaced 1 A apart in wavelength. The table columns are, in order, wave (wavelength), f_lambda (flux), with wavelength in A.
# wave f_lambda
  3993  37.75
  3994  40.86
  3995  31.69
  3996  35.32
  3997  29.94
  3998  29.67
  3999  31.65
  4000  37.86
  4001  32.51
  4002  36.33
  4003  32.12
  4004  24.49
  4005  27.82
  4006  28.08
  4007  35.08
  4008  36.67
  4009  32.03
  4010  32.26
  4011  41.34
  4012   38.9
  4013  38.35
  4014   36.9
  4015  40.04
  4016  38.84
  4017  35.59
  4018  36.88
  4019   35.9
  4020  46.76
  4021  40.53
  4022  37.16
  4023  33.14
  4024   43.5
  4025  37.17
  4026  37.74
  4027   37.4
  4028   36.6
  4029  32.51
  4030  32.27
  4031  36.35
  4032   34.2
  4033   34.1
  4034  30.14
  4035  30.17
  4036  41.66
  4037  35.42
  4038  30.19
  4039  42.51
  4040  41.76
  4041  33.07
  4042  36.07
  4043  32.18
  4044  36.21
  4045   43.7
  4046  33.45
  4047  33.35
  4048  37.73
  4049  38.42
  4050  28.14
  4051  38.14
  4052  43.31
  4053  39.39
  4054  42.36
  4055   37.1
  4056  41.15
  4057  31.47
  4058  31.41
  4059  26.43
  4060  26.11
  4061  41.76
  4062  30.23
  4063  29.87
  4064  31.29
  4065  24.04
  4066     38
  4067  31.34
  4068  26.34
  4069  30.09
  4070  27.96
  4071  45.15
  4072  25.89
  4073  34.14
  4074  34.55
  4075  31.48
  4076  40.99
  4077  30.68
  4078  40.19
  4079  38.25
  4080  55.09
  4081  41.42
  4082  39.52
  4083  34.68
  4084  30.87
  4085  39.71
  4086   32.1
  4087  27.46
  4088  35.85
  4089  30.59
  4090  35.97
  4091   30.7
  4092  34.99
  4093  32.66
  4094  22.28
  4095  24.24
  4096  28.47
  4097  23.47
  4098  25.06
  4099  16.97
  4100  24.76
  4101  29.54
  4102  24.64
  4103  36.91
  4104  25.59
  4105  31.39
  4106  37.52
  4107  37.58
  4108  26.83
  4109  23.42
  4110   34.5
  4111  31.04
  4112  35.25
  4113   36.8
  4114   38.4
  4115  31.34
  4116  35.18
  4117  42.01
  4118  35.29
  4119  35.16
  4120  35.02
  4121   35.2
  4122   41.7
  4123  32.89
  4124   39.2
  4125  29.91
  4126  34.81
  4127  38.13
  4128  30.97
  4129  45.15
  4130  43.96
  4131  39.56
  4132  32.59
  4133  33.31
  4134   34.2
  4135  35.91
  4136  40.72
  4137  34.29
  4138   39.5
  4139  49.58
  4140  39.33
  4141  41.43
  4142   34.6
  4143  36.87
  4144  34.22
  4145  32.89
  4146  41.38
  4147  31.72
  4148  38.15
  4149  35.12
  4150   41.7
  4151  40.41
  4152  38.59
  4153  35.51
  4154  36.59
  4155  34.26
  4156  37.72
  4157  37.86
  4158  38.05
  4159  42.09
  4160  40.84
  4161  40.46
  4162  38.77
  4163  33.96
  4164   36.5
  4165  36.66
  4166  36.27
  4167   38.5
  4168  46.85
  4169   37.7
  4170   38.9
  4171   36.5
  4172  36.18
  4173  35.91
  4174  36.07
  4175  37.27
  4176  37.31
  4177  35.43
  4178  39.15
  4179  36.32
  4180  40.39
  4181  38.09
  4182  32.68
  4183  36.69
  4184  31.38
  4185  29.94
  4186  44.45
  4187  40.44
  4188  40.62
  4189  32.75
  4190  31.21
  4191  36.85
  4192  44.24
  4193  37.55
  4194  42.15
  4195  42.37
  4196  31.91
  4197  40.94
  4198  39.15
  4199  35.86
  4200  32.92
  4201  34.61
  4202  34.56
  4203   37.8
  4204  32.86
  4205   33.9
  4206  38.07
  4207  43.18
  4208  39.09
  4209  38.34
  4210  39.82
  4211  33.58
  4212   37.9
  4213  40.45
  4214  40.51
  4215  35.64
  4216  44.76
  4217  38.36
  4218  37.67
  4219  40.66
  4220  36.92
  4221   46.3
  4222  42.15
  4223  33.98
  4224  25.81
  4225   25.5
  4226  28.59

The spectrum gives 3.9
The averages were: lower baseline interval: 34.9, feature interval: 31.9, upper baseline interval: 37.3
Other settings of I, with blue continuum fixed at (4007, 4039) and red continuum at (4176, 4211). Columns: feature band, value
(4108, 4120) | 0.90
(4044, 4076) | 2.22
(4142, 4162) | -0.29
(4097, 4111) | 3.09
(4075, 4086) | -0.51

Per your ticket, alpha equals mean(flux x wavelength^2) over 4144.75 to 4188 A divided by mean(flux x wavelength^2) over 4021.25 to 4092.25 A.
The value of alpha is 1.1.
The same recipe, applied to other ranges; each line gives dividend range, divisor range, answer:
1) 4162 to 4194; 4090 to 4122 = 1.23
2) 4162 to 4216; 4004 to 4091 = 1.13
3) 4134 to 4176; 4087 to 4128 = 1.21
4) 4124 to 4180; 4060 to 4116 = 1.20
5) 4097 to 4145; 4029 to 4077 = 1.04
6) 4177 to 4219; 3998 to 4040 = 1.15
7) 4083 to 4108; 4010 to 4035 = 0.84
